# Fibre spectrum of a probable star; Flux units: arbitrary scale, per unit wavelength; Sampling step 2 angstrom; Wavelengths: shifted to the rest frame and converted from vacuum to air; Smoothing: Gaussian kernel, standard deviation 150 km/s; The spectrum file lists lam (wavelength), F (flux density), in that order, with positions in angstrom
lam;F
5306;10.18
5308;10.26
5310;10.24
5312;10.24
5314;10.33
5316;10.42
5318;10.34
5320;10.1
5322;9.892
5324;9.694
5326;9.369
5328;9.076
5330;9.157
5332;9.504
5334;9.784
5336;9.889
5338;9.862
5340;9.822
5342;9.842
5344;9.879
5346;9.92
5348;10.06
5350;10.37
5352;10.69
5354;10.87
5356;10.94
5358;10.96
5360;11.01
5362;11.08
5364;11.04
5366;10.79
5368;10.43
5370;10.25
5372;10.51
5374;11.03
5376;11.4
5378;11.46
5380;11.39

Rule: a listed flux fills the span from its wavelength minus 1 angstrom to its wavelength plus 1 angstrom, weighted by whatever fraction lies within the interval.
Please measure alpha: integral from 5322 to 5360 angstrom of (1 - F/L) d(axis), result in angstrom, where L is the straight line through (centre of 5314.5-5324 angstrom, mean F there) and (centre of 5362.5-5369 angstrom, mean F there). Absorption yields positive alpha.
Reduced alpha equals 1.60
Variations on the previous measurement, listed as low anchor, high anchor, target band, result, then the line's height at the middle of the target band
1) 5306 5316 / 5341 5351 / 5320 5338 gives 1.0 angstrom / 10.1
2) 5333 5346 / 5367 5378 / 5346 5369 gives -0.8 angstrom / 10.4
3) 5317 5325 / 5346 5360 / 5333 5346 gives 0.6 angstrom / 10.4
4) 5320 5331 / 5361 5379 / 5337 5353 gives 0.1 angstrom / 10.1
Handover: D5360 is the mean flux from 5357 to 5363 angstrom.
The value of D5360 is 11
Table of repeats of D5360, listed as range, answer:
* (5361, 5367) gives 11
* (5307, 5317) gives 10.3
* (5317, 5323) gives 10.1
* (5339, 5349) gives 9.9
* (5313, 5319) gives 10.4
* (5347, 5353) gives 10.4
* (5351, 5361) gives 10.9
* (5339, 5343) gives 9.83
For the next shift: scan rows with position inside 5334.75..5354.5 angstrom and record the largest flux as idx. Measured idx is 10.87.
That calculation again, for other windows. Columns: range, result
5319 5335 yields 10.1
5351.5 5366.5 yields 11.08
